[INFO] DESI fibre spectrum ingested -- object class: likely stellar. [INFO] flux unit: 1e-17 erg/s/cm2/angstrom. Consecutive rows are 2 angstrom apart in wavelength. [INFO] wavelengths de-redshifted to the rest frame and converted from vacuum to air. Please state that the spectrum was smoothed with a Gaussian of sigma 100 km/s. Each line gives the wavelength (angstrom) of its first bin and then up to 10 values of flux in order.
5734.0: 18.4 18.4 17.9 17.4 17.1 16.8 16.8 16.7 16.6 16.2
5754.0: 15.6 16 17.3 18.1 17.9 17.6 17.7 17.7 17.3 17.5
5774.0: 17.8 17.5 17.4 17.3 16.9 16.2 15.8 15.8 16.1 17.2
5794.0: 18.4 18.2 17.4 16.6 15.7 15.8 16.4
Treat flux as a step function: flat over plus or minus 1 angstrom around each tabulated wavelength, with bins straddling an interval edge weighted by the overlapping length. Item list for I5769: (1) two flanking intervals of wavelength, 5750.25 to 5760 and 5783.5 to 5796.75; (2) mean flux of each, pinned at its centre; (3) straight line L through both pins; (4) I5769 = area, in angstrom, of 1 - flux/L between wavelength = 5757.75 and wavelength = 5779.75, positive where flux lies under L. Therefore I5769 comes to -1.3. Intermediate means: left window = 16.5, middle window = 17.6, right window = 16.8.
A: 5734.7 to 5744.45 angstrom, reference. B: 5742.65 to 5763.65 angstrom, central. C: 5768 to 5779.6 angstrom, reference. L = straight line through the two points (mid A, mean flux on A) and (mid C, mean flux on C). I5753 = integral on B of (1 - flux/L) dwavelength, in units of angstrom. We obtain 0.87 angstrom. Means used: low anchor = 17.6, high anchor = 17.5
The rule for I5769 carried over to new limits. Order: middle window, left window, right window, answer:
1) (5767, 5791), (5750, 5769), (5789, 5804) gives 0.1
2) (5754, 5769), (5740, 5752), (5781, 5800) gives -0.5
